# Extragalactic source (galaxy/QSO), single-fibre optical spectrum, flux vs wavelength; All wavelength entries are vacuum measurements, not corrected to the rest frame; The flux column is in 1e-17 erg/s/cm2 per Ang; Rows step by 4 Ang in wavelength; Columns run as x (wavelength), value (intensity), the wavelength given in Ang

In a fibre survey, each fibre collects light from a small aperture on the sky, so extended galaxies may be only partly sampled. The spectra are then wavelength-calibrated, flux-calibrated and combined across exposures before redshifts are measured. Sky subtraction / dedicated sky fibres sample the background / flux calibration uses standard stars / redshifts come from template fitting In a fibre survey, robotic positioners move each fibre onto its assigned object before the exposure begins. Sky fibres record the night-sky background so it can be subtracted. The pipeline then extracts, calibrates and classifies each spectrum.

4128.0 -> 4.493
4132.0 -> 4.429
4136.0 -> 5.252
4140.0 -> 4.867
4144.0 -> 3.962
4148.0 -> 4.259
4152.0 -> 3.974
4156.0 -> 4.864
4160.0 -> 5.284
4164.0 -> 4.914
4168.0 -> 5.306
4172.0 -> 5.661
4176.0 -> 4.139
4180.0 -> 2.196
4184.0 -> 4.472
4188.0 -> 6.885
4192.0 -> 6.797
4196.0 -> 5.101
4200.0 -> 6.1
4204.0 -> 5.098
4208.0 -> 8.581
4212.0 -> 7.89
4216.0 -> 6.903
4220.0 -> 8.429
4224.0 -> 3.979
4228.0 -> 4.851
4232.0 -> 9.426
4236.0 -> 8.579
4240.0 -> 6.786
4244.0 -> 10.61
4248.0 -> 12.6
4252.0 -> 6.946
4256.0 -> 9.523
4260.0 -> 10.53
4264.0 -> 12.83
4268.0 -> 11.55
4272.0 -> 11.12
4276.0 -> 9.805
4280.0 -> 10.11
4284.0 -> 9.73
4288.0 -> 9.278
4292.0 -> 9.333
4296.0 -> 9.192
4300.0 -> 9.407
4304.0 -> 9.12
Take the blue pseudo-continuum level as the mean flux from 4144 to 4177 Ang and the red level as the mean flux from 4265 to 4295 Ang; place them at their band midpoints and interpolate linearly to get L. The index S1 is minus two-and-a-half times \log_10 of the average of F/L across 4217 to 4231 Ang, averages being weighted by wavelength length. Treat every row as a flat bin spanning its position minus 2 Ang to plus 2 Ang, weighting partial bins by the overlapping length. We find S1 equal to 0.243 mag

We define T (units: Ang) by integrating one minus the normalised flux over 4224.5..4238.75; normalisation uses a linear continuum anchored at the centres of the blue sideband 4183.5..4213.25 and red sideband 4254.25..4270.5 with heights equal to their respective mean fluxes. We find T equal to 2.8 Ang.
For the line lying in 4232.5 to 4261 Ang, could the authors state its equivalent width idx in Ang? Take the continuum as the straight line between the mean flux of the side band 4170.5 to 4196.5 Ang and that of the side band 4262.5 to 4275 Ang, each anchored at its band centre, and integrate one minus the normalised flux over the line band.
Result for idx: 1.7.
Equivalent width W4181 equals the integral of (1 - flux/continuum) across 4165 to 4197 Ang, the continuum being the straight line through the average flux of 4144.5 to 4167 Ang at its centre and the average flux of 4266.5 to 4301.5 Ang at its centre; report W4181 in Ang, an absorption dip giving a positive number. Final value 3.5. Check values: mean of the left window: 4.64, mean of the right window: 9.93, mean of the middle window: 5.06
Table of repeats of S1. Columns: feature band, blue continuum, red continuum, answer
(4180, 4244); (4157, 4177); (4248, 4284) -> 0.14 mag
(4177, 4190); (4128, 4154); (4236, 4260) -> 0.39 mag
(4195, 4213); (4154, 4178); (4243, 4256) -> 0.12 mag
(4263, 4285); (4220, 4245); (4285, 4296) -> -0.23 mag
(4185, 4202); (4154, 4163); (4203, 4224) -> 0.05 mag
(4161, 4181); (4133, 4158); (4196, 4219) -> 0.18 mag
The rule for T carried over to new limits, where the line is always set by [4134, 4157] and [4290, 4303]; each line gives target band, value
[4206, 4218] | -2.14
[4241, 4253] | -3.60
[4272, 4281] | -1.60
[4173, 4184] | 3.80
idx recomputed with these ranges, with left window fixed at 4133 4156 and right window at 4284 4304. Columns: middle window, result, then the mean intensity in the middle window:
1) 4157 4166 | -0.06 Ang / 5.07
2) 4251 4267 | -3.94 Ang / 10.2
